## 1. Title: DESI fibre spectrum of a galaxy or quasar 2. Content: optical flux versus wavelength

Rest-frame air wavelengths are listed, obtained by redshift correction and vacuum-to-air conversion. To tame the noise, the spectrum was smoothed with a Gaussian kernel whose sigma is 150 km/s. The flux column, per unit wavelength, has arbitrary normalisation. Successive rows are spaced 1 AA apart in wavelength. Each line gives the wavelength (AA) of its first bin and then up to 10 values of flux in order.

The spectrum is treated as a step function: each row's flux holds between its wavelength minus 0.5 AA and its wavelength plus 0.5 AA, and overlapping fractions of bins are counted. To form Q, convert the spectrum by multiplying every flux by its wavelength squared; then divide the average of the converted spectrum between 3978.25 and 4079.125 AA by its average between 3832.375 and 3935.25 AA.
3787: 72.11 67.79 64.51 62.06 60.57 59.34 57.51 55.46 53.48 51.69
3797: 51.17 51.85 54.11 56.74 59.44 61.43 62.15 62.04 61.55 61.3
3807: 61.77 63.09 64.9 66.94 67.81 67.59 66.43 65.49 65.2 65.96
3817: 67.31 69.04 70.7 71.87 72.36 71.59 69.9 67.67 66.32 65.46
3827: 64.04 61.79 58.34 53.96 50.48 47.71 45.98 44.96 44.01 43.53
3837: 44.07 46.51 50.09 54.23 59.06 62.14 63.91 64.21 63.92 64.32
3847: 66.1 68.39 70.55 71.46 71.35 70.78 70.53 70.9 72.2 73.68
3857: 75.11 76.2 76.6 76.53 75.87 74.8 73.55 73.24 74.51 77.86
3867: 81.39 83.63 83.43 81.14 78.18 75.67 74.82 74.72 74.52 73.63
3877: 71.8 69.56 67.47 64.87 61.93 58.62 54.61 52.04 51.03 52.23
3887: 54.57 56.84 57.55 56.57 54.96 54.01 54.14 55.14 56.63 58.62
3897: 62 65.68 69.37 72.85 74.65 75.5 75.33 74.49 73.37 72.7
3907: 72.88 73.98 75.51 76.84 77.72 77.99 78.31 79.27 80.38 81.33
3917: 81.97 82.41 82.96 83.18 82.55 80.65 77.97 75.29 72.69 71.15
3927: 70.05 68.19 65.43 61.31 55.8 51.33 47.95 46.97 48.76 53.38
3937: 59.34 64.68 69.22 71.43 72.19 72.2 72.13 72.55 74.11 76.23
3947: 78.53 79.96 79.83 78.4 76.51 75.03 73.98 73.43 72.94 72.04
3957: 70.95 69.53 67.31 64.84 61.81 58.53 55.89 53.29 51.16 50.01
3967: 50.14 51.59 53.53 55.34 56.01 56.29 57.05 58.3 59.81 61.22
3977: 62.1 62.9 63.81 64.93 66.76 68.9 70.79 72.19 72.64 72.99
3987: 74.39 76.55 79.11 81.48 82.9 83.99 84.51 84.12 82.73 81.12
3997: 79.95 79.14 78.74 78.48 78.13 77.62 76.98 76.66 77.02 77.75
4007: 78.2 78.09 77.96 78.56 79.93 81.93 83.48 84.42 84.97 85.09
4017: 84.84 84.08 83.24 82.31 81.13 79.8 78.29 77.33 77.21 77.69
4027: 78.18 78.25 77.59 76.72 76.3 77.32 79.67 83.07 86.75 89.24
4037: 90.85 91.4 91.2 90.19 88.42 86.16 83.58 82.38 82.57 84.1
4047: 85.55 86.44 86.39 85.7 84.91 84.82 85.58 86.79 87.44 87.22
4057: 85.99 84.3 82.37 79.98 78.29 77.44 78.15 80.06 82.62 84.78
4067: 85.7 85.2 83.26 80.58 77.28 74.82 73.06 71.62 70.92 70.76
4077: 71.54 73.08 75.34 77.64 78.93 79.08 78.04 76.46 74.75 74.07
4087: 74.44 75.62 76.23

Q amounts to 1.28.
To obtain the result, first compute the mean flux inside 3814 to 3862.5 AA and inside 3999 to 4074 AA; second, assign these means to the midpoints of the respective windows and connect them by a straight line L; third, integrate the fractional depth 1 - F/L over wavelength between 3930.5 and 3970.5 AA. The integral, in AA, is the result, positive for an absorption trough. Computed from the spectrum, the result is 5.16 AA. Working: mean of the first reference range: 64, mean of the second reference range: 81.9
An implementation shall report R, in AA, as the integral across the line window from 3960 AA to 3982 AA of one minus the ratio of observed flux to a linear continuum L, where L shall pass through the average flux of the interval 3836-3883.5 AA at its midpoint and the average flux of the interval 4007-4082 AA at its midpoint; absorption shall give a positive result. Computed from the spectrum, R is 5.3 AA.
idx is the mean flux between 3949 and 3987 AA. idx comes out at 64.2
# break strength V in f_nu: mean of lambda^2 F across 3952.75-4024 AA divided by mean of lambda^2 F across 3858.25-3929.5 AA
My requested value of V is 1.1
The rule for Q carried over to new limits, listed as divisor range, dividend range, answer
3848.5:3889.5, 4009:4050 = 1.28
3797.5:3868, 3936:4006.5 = 1.16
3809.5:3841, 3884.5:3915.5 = 1.15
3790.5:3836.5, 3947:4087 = 1.40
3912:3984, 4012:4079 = 1.28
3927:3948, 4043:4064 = 1.37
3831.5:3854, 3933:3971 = 1.17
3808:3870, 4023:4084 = 1.37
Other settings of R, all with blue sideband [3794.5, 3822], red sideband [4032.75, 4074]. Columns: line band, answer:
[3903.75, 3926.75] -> -1.8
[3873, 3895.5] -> 2.8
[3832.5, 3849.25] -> 2.5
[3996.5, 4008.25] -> 0.2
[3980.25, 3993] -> 0.5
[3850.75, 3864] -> -1.3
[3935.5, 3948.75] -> 0.7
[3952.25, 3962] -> 0.8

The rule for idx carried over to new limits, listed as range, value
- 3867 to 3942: 68.4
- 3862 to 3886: 70.7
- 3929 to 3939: 55.7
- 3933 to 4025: 71.4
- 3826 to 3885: 65.9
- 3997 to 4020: 80.3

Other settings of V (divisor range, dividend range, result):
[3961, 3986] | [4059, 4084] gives 1.36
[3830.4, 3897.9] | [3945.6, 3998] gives 1.13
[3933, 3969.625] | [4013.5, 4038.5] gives 1.29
